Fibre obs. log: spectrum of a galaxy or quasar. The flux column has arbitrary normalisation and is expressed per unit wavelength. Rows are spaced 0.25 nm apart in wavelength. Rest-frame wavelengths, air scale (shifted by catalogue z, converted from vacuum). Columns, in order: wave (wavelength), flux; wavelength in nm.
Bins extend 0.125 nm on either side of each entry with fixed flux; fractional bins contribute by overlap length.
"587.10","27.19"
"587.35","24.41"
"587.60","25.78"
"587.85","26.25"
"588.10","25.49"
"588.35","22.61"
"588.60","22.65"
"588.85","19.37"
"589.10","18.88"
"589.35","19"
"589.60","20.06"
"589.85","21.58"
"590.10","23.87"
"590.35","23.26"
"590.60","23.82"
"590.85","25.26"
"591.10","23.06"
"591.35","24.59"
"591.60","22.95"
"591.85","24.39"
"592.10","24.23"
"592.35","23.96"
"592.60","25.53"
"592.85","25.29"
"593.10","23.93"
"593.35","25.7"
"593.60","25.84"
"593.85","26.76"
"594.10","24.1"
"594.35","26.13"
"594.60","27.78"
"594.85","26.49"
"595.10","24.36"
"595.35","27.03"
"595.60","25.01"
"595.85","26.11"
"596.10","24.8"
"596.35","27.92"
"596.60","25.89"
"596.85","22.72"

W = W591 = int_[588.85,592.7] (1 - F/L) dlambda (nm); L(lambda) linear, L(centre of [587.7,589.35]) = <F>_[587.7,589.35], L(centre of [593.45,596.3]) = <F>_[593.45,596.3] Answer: 0.130 nm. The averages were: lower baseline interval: 22.3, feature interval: 22.8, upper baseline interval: 25.9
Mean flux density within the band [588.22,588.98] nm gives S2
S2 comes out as 21.6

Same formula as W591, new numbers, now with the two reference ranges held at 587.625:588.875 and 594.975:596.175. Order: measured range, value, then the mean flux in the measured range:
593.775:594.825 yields -0.042 nm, 26.2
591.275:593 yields 0.020 nm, 24.4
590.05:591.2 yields 0.022 nm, 23.9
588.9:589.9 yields 0.181 nm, 19.7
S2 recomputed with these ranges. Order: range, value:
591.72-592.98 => 24.7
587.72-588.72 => 24.3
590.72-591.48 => 24.3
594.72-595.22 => 25.5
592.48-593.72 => 25.3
